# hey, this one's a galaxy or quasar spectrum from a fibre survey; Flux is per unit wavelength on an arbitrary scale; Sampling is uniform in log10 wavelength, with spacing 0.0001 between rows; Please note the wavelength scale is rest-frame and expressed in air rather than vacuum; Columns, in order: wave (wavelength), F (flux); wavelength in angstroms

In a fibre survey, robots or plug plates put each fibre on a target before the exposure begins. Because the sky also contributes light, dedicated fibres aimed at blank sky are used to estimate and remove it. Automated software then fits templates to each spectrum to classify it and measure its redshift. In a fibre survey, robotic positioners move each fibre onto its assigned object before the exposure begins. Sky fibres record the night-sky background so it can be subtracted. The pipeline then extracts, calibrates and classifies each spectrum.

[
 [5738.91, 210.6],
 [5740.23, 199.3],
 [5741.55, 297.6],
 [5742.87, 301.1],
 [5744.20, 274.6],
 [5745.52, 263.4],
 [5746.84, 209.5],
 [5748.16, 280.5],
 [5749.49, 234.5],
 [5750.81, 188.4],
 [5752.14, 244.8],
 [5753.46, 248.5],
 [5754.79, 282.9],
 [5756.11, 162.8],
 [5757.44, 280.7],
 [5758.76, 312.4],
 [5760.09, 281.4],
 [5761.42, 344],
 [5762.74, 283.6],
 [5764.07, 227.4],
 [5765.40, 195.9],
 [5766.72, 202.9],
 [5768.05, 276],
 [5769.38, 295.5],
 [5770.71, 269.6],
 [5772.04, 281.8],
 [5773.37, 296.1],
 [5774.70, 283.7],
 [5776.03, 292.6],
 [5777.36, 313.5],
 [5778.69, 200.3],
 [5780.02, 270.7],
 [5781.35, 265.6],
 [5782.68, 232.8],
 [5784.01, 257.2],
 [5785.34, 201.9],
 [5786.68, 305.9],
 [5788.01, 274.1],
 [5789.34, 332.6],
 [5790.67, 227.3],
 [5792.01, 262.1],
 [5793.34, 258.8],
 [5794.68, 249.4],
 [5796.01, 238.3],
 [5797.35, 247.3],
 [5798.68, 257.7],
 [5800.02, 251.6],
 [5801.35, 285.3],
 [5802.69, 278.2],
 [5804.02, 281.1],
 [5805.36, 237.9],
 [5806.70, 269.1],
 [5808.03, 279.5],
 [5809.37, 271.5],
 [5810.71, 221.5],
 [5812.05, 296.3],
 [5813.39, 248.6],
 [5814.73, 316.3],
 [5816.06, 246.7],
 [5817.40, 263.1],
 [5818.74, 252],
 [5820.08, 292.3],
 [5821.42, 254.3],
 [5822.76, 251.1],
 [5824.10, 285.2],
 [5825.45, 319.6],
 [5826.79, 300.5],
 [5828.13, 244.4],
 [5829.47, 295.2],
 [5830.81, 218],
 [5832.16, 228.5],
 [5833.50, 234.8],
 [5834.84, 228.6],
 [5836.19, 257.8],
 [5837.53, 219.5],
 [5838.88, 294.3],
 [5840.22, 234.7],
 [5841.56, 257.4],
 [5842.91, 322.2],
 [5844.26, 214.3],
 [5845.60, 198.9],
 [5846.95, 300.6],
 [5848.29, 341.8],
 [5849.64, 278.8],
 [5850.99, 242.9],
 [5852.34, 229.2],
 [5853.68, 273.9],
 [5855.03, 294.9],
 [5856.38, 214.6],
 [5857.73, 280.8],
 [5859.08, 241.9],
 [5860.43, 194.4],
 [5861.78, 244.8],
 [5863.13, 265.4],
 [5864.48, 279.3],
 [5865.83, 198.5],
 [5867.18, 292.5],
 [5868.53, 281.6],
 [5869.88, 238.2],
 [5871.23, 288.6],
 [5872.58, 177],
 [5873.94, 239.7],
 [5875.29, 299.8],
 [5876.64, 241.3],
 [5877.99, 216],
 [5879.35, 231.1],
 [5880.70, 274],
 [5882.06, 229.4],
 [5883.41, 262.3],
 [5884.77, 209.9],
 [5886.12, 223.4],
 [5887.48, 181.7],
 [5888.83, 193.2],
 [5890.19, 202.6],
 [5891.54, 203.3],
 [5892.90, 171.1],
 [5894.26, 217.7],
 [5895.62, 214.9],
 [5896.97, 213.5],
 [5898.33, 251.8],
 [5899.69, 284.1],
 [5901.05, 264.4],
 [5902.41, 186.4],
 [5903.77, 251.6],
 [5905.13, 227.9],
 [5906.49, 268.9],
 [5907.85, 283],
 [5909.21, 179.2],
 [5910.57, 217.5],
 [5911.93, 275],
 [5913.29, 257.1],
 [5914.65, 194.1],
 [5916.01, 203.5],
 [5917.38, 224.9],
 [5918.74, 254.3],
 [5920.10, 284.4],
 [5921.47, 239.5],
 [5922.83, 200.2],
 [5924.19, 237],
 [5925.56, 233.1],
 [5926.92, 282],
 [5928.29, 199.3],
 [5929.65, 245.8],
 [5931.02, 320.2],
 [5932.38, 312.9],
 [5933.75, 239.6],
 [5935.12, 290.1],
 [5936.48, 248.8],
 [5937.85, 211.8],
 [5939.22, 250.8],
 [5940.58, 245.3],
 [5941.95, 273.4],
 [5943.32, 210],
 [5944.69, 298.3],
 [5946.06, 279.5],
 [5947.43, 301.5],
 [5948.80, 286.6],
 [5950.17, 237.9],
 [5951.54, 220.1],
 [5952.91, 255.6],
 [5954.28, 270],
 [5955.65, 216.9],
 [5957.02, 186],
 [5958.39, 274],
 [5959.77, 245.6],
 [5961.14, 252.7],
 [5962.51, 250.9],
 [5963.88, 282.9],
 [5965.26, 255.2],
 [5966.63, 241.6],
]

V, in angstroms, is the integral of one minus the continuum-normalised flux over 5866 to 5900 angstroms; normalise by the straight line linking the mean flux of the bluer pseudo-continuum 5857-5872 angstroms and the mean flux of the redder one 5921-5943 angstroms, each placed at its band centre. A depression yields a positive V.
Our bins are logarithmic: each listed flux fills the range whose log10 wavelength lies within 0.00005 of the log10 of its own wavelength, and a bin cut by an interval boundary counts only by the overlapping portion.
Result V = 2.8 angstroms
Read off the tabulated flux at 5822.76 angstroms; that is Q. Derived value 251.1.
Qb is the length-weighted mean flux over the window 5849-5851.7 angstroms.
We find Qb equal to 260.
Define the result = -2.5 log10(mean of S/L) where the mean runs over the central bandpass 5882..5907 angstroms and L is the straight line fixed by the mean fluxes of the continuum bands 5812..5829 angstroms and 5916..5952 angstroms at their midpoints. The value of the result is 0.17 mag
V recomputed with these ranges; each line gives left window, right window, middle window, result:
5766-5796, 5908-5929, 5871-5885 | 0.03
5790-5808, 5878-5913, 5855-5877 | -1.16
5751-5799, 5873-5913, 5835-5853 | -1.18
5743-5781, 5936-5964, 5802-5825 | -0.82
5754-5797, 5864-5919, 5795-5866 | -2.98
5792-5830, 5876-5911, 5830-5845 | 0.45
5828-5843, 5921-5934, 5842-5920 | 2.99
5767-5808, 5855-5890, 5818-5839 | -0.52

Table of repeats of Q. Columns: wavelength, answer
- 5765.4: 195.9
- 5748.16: 280.5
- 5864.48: 279.3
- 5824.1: 285.2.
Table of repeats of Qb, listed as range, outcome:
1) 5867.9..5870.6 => 260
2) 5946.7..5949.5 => 293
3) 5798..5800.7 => 255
